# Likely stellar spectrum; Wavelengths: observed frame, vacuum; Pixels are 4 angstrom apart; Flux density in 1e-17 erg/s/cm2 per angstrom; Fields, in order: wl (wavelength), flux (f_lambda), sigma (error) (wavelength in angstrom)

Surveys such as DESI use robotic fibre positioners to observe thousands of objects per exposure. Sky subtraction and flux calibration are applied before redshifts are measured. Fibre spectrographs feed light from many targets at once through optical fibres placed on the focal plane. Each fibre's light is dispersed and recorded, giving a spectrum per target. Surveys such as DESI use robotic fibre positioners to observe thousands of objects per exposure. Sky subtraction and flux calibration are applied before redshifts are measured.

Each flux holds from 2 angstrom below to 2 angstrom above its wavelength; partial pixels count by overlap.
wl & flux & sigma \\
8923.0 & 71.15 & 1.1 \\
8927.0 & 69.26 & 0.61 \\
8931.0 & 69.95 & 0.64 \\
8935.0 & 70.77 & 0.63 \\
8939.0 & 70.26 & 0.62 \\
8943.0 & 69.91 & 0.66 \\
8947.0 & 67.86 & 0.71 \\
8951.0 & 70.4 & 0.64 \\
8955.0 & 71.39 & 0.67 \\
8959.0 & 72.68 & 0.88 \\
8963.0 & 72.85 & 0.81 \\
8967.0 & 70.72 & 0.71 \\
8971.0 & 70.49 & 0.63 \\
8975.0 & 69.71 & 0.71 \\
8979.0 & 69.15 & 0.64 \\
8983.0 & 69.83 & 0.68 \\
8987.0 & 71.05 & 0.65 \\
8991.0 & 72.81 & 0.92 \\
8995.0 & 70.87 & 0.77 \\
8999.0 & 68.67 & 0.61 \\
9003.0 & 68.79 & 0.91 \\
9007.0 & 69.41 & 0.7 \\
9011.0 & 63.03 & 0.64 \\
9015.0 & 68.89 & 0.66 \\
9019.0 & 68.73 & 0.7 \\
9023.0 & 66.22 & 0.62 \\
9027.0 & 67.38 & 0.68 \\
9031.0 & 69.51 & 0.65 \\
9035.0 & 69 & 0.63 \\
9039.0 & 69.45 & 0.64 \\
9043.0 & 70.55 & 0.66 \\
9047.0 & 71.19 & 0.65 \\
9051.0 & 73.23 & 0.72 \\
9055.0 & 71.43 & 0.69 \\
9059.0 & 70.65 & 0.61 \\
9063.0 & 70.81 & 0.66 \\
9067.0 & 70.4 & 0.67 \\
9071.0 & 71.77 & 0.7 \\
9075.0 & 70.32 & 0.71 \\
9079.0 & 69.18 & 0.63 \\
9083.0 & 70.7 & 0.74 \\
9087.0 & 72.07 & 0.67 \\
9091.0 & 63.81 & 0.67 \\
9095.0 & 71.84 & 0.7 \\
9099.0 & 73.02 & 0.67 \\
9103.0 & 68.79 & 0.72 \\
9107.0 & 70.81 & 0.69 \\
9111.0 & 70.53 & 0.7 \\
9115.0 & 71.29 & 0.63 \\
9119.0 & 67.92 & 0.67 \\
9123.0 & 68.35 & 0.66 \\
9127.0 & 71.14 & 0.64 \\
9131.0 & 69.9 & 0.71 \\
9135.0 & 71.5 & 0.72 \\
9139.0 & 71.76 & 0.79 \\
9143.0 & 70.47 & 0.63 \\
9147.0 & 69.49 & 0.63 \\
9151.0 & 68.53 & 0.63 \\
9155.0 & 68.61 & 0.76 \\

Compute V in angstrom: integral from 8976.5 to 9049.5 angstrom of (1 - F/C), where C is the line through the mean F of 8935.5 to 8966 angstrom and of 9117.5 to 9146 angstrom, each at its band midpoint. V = 1.4 angstrom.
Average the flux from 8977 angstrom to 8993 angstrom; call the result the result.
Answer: 70.7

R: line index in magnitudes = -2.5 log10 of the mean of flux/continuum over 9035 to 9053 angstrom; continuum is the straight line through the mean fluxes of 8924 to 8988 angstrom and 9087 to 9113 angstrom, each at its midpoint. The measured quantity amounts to -0.01 mag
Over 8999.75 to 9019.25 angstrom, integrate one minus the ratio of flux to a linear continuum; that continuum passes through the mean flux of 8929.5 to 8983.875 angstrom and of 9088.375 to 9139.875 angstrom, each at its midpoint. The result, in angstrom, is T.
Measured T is 0.7 angstrom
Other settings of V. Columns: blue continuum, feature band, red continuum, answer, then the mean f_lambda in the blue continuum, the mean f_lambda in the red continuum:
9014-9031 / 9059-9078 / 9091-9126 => -0.5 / 67.9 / 70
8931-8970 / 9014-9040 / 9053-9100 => 0.8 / 70.7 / 70.4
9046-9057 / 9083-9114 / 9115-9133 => 0.1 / 72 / 69.5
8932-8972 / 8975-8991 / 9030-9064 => 0.1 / 70.7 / 70.7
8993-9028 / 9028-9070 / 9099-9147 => -1.1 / 68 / 70.3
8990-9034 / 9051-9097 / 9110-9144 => -0.6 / 68.5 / 70.3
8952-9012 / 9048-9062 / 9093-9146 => -0.3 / 70.2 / 70.5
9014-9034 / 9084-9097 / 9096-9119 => 0.1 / 68.2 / 70.7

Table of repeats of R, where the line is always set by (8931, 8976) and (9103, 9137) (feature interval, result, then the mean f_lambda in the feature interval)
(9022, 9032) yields 0.043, 67.7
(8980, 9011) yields 0.012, 69.7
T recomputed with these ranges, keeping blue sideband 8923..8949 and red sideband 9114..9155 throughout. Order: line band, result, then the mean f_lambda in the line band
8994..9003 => 0.1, 69.4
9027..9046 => 0.1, 69.5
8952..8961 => -0.3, 71.9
